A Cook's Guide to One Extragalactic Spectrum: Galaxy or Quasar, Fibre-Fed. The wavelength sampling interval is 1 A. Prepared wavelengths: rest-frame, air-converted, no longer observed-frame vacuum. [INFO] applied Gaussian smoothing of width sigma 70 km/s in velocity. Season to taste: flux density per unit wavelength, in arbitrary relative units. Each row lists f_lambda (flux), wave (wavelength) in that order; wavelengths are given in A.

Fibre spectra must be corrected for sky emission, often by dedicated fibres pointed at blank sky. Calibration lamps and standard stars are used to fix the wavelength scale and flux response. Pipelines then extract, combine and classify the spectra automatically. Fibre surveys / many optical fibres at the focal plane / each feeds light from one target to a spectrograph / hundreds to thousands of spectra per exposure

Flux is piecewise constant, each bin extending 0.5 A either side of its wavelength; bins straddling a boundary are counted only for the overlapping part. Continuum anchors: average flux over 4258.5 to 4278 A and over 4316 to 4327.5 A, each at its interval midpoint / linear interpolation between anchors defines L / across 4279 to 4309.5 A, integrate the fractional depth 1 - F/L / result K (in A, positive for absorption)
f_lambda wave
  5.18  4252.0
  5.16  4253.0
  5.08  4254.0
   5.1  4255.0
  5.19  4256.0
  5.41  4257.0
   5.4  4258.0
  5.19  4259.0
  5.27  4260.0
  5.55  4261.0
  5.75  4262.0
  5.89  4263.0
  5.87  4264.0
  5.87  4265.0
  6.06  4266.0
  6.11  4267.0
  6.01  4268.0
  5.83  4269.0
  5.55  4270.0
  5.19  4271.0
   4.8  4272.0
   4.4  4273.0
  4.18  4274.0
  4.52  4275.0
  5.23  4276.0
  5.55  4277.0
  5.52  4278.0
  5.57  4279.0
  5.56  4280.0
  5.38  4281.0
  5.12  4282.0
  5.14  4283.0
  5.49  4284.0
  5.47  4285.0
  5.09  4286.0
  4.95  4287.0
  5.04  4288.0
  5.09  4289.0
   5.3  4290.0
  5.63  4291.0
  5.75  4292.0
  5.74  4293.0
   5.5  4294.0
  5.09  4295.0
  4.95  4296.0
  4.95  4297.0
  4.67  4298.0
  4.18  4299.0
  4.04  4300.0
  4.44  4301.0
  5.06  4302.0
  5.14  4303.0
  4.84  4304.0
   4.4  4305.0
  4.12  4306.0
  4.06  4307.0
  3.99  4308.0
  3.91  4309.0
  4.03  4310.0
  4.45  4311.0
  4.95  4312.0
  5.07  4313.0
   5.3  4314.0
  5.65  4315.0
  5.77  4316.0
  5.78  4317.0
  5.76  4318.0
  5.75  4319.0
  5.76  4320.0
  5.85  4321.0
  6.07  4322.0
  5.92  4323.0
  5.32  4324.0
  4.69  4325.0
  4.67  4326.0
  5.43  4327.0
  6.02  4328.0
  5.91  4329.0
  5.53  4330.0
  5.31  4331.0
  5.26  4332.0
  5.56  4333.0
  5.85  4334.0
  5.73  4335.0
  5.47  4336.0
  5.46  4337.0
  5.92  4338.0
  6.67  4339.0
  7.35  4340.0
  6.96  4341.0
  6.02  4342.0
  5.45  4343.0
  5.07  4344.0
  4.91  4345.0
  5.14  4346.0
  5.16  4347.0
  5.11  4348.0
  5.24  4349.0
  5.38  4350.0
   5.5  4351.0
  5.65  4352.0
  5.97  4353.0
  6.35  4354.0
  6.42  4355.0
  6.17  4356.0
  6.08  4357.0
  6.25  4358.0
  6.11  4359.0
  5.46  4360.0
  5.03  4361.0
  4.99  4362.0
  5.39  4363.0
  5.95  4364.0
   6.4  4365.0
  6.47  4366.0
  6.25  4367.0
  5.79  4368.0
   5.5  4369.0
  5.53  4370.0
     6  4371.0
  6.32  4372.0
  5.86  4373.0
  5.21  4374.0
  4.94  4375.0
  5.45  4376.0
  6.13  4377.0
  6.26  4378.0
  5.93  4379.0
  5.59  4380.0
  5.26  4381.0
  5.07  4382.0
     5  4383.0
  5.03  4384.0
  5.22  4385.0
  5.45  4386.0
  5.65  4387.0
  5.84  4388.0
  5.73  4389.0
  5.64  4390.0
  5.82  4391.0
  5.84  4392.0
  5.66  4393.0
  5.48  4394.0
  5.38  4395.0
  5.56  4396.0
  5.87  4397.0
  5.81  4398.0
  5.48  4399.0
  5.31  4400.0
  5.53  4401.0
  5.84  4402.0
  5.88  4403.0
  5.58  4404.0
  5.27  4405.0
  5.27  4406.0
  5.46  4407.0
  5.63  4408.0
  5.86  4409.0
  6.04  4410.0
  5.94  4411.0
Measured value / 3.0 A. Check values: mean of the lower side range 5.41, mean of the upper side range 5.56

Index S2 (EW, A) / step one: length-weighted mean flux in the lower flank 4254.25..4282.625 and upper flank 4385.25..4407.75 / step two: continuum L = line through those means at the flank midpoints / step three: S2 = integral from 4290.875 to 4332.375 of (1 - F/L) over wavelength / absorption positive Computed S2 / 2.7 A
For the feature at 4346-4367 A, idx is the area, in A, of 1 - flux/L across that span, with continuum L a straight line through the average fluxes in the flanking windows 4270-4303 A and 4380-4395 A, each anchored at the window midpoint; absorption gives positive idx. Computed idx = -1.53 A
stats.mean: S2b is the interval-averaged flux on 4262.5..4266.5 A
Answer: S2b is 5.92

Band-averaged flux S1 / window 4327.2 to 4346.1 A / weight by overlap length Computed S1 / 5.78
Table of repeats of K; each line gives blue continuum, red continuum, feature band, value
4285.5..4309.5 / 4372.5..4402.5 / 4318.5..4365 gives -4.5 A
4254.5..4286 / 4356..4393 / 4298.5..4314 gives 2.9 A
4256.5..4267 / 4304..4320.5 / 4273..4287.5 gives 0.6 A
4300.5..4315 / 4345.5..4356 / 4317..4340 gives -2.7 A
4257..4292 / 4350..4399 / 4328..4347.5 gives -0.5 A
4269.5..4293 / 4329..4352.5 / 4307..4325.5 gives 0.9 A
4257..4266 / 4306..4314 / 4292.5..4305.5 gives -0.5 A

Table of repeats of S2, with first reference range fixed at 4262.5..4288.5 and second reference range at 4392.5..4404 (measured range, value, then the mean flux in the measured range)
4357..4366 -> -0.4 A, 5.76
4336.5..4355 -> -0.8 A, 5.76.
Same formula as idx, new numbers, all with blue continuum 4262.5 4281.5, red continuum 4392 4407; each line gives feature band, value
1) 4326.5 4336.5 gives -0.2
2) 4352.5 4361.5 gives -0.7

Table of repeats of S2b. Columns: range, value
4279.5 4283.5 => 5.3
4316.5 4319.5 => 5.76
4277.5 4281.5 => 5.51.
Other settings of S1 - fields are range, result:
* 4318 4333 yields 5.54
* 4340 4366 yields 5.73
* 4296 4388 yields 5.45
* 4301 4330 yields 5.13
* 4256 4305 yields 5.25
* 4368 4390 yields 5.58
